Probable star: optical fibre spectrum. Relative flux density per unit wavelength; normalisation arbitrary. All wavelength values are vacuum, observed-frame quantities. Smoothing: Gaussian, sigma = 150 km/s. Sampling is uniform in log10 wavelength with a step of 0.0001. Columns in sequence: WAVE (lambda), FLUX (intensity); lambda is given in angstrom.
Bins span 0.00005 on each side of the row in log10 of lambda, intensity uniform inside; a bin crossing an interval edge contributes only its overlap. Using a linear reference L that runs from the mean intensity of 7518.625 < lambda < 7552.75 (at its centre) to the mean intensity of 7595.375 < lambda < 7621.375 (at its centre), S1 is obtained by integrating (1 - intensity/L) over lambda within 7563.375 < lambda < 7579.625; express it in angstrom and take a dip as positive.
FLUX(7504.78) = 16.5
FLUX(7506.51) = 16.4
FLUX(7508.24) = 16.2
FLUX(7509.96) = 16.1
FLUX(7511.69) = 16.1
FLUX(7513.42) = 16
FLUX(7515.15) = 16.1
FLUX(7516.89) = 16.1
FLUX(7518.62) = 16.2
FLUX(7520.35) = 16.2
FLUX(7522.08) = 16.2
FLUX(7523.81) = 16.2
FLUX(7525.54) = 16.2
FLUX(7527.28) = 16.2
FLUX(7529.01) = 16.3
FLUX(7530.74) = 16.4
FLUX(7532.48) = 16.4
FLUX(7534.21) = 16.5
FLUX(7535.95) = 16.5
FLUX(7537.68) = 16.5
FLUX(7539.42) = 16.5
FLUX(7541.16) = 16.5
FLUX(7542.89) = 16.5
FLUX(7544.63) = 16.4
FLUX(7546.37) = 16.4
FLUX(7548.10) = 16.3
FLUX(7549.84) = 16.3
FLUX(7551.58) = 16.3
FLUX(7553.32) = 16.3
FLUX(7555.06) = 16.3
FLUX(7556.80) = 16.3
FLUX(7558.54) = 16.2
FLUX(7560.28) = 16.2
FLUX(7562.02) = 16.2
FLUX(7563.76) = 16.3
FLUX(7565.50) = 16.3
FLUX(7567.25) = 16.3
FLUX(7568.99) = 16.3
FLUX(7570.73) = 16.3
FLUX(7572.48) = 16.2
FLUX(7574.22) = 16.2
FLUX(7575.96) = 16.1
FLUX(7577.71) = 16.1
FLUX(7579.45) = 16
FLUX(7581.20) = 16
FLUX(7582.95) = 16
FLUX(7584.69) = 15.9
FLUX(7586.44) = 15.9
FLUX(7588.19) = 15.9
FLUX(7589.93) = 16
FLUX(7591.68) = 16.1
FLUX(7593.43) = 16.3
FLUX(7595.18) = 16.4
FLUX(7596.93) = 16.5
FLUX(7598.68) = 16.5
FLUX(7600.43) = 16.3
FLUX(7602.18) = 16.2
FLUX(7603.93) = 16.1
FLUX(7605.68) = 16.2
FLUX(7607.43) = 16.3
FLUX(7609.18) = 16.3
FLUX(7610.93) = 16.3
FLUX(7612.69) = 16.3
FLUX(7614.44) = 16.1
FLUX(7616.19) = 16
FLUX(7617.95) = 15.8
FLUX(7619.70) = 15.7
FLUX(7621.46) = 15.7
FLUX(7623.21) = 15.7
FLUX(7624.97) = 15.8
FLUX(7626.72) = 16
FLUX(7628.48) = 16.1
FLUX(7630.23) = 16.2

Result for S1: 0.05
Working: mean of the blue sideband 16.4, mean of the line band 16.2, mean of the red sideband 16.2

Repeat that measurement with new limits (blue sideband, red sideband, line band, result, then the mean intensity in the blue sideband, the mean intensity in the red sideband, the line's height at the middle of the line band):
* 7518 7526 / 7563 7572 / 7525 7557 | -0.3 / 16.2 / 16.3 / 16.2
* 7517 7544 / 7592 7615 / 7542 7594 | 0.4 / 16.3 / 16.3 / 16.3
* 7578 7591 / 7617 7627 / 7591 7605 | -0.4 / 16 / 15.8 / 15.9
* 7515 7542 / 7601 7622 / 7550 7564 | 0.0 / 16.3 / 16.1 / 16.2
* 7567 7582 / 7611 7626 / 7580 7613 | -0.3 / 16.2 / 15.9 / 16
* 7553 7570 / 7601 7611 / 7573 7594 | 0.3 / 16.3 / 16.2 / 16.3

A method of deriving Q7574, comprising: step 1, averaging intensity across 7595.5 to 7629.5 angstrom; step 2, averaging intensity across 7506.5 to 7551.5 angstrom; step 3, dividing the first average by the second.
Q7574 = 1.0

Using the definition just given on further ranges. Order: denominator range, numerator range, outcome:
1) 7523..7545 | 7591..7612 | 0.99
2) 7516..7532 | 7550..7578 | 1.00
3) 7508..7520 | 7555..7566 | 1.01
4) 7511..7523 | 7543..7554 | 1.01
